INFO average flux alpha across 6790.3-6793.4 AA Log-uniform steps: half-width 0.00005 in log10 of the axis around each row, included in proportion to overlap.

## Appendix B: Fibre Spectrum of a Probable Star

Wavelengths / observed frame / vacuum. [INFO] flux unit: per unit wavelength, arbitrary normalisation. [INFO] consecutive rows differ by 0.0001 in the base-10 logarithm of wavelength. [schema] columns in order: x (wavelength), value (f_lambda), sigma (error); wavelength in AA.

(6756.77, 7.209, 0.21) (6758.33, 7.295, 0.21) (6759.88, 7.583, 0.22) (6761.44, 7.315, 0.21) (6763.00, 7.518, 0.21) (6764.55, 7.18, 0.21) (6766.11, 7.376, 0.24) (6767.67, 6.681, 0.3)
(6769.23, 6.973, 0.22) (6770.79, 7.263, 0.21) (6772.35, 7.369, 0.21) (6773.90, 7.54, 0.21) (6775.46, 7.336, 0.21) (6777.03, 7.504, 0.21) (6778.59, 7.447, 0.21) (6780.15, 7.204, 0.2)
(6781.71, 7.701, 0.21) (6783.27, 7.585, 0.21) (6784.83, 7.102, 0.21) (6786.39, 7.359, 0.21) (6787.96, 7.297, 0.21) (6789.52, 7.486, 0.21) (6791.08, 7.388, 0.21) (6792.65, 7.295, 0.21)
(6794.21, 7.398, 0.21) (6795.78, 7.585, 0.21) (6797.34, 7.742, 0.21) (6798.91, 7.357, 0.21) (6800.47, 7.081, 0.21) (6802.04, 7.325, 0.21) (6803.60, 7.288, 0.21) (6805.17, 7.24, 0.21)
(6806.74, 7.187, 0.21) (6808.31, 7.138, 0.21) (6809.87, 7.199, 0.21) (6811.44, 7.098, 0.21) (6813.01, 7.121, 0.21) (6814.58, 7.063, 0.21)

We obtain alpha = 7.33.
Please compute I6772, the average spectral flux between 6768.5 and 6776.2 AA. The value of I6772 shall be 7.31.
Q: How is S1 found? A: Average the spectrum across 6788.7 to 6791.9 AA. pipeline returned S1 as 7.44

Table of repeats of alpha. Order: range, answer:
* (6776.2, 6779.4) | 7.45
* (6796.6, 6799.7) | 7.55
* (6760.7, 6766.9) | 7.35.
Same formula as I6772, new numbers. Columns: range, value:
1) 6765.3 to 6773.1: 7.12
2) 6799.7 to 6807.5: 7.22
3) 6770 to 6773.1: 7.31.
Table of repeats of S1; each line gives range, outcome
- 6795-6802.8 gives 7.42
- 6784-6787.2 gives 7.23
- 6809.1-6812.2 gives 7.14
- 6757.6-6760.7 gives 7.45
